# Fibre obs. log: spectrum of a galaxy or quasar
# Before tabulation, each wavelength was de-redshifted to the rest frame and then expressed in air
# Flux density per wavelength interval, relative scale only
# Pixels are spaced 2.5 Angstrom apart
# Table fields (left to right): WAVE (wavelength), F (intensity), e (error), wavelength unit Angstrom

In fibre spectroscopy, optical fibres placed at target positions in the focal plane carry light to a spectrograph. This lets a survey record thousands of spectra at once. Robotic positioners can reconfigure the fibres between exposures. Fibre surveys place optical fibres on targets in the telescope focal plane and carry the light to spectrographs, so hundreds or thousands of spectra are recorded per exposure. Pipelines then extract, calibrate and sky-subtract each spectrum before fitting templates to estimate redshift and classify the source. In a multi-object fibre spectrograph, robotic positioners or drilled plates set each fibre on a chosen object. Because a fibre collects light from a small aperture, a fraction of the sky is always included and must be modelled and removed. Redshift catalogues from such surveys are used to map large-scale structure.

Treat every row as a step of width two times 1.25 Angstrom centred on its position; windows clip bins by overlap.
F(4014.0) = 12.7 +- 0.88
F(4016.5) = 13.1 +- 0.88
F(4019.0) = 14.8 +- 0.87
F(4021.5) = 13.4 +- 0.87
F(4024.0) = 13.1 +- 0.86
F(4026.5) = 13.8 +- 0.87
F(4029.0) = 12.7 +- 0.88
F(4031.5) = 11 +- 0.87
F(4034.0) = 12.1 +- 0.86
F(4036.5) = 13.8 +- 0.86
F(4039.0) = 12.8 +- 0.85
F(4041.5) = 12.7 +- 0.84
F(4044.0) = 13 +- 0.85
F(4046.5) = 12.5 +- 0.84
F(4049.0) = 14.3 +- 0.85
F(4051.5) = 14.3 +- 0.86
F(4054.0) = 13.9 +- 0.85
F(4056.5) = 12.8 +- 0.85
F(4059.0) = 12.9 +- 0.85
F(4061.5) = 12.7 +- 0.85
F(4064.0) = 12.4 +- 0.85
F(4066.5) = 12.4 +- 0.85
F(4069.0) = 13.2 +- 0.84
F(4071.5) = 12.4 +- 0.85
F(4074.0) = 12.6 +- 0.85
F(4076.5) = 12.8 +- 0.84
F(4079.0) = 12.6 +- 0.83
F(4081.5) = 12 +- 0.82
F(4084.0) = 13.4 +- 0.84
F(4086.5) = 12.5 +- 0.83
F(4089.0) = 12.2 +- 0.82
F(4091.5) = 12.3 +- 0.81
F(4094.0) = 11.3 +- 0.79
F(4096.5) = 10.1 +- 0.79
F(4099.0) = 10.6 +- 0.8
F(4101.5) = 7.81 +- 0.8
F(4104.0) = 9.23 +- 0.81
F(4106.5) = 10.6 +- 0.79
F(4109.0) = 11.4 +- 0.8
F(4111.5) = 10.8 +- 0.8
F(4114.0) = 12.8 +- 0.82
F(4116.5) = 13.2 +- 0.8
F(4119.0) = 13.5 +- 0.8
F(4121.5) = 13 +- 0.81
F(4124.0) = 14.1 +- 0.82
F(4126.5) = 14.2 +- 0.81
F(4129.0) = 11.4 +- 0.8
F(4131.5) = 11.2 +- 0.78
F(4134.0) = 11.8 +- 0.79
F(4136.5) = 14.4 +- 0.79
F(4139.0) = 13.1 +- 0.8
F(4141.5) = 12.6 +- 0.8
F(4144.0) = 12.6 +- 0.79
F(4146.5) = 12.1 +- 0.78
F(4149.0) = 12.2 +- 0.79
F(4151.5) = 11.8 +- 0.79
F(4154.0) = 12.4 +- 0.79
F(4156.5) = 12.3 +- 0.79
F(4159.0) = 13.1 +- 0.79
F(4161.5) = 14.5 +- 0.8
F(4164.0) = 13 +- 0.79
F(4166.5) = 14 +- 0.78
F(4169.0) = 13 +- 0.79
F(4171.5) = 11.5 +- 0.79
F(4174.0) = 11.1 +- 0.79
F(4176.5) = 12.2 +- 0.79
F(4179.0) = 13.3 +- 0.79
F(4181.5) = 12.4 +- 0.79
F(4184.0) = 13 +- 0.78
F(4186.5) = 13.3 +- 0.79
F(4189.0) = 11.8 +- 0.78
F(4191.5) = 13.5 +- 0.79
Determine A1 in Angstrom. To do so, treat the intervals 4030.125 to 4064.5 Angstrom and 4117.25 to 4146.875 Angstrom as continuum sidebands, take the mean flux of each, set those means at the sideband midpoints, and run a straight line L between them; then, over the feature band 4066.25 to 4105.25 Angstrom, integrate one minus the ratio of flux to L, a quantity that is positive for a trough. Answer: 3.7 Angstrom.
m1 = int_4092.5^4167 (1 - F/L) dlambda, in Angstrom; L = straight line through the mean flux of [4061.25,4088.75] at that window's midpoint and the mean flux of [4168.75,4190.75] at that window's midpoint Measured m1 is 2.06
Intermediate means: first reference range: 12.6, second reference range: 12.4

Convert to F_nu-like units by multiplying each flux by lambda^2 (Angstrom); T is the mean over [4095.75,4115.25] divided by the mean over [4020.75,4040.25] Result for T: 0.8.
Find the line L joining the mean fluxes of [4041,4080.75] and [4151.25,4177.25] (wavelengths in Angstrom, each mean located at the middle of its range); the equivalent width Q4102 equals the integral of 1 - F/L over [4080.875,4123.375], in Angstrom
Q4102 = 4.1 Angstrom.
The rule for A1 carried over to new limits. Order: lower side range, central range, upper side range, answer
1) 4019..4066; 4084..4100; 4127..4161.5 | 1.4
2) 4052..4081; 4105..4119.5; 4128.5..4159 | 0.7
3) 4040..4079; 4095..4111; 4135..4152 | 3.5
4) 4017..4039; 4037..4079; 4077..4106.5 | -2.6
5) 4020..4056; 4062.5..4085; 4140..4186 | 0.6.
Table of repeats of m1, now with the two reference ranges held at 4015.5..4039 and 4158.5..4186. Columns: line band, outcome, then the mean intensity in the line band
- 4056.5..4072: 0.4 Angstrom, 12.7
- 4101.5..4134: 2.5 Angstrom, 11.9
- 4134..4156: 0.5 Angstrom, 12.6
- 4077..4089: 0.4 Angstrom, 12.6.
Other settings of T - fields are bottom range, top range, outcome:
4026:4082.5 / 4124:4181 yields 1.03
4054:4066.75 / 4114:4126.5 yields 1.08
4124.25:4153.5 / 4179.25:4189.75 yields 1.04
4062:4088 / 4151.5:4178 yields 1.05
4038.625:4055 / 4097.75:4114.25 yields 0.79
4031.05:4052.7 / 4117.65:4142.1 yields 1.04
